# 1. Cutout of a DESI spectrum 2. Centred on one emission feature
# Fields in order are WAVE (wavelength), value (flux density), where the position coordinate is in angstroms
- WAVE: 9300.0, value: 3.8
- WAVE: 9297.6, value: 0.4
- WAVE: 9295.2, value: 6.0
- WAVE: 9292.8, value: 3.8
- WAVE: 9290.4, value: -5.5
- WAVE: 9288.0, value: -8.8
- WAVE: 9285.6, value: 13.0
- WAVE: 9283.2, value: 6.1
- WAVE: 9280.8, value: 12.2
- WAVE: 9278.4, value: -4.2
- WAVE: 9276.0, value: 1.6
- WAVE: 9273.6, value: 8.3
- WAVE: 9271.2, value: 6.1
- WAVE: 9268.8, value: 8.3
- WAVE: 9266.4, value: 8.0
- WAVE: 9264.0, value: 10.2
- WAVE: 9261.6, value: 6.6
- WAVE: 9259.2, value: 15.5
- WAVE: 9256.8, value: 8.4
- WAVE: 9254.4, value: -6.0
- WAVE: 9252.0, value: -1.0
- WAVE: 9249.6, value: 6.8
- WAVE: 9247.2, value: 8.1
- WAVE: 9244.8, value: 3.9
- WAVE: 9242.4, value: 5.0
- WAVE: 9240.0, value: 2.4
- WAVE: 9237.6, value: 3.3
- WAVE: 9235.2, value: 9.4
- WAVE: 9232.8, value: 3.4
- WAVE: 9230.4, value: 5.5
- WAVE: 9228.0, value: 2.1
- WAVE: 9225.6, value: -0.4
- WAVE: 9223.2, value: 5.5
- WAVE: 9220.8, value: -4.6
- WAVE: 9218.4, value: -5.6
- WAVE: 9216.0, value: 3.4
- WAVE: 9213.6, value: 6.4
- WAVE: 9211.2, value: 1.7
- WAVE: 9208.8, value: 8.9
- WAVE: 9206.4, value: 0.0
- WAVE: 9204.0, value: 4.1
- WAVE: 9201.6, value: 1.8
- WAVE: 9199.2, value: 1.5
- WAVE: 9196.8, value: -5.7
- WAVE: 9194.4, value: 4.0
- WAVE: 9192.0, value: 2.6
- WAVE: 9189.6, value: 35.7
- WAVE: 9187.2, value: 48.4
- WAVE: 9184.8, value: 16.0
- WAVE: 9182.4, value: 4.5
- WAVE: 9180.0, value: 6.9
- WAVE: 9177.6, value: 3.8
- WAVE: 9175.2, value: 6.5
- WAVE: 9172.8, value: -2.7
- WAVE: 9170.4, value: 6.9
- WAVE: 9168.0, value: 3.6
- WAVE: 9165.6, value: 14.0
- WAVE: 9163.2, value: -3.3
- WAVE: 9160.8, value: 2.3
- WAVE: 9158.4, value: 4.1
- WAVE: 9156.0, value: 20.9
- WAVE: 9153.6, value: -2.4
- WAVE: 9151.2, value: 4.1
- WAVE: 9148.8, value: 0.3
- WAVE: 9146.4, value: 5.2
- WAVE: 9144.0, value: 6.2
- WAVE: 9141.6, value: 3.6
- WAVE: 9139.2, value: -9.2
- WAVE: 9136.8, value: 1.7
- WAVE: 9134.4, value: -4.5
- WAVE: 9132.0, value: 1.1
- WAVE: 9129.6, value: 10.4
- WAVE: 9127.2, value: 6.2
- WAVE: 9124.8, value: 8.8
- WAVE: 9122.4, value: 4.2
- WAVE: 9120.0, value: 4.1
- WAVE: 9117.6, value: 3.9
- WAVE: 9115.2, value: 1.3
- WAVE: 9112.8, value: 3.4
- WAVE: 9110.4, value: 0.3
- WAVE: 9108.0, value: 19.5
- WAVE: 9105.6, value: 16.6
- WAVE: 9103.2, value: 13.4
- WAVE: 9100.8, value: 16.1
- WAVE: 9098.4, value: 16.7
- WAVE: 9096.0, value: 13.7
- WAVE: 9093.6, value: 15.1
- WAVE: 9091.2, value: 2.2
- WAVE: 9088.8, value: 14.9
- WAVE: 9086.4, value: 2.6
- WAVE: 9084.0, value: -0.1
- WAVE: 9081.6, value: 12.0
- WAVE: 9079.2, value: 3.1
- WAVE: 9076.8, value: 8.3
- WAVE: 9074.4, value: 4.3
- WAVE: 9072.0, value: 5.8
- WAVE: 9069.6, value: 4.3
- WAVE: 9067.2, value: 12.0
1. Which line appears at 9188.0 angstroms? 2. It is [O III] 5007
